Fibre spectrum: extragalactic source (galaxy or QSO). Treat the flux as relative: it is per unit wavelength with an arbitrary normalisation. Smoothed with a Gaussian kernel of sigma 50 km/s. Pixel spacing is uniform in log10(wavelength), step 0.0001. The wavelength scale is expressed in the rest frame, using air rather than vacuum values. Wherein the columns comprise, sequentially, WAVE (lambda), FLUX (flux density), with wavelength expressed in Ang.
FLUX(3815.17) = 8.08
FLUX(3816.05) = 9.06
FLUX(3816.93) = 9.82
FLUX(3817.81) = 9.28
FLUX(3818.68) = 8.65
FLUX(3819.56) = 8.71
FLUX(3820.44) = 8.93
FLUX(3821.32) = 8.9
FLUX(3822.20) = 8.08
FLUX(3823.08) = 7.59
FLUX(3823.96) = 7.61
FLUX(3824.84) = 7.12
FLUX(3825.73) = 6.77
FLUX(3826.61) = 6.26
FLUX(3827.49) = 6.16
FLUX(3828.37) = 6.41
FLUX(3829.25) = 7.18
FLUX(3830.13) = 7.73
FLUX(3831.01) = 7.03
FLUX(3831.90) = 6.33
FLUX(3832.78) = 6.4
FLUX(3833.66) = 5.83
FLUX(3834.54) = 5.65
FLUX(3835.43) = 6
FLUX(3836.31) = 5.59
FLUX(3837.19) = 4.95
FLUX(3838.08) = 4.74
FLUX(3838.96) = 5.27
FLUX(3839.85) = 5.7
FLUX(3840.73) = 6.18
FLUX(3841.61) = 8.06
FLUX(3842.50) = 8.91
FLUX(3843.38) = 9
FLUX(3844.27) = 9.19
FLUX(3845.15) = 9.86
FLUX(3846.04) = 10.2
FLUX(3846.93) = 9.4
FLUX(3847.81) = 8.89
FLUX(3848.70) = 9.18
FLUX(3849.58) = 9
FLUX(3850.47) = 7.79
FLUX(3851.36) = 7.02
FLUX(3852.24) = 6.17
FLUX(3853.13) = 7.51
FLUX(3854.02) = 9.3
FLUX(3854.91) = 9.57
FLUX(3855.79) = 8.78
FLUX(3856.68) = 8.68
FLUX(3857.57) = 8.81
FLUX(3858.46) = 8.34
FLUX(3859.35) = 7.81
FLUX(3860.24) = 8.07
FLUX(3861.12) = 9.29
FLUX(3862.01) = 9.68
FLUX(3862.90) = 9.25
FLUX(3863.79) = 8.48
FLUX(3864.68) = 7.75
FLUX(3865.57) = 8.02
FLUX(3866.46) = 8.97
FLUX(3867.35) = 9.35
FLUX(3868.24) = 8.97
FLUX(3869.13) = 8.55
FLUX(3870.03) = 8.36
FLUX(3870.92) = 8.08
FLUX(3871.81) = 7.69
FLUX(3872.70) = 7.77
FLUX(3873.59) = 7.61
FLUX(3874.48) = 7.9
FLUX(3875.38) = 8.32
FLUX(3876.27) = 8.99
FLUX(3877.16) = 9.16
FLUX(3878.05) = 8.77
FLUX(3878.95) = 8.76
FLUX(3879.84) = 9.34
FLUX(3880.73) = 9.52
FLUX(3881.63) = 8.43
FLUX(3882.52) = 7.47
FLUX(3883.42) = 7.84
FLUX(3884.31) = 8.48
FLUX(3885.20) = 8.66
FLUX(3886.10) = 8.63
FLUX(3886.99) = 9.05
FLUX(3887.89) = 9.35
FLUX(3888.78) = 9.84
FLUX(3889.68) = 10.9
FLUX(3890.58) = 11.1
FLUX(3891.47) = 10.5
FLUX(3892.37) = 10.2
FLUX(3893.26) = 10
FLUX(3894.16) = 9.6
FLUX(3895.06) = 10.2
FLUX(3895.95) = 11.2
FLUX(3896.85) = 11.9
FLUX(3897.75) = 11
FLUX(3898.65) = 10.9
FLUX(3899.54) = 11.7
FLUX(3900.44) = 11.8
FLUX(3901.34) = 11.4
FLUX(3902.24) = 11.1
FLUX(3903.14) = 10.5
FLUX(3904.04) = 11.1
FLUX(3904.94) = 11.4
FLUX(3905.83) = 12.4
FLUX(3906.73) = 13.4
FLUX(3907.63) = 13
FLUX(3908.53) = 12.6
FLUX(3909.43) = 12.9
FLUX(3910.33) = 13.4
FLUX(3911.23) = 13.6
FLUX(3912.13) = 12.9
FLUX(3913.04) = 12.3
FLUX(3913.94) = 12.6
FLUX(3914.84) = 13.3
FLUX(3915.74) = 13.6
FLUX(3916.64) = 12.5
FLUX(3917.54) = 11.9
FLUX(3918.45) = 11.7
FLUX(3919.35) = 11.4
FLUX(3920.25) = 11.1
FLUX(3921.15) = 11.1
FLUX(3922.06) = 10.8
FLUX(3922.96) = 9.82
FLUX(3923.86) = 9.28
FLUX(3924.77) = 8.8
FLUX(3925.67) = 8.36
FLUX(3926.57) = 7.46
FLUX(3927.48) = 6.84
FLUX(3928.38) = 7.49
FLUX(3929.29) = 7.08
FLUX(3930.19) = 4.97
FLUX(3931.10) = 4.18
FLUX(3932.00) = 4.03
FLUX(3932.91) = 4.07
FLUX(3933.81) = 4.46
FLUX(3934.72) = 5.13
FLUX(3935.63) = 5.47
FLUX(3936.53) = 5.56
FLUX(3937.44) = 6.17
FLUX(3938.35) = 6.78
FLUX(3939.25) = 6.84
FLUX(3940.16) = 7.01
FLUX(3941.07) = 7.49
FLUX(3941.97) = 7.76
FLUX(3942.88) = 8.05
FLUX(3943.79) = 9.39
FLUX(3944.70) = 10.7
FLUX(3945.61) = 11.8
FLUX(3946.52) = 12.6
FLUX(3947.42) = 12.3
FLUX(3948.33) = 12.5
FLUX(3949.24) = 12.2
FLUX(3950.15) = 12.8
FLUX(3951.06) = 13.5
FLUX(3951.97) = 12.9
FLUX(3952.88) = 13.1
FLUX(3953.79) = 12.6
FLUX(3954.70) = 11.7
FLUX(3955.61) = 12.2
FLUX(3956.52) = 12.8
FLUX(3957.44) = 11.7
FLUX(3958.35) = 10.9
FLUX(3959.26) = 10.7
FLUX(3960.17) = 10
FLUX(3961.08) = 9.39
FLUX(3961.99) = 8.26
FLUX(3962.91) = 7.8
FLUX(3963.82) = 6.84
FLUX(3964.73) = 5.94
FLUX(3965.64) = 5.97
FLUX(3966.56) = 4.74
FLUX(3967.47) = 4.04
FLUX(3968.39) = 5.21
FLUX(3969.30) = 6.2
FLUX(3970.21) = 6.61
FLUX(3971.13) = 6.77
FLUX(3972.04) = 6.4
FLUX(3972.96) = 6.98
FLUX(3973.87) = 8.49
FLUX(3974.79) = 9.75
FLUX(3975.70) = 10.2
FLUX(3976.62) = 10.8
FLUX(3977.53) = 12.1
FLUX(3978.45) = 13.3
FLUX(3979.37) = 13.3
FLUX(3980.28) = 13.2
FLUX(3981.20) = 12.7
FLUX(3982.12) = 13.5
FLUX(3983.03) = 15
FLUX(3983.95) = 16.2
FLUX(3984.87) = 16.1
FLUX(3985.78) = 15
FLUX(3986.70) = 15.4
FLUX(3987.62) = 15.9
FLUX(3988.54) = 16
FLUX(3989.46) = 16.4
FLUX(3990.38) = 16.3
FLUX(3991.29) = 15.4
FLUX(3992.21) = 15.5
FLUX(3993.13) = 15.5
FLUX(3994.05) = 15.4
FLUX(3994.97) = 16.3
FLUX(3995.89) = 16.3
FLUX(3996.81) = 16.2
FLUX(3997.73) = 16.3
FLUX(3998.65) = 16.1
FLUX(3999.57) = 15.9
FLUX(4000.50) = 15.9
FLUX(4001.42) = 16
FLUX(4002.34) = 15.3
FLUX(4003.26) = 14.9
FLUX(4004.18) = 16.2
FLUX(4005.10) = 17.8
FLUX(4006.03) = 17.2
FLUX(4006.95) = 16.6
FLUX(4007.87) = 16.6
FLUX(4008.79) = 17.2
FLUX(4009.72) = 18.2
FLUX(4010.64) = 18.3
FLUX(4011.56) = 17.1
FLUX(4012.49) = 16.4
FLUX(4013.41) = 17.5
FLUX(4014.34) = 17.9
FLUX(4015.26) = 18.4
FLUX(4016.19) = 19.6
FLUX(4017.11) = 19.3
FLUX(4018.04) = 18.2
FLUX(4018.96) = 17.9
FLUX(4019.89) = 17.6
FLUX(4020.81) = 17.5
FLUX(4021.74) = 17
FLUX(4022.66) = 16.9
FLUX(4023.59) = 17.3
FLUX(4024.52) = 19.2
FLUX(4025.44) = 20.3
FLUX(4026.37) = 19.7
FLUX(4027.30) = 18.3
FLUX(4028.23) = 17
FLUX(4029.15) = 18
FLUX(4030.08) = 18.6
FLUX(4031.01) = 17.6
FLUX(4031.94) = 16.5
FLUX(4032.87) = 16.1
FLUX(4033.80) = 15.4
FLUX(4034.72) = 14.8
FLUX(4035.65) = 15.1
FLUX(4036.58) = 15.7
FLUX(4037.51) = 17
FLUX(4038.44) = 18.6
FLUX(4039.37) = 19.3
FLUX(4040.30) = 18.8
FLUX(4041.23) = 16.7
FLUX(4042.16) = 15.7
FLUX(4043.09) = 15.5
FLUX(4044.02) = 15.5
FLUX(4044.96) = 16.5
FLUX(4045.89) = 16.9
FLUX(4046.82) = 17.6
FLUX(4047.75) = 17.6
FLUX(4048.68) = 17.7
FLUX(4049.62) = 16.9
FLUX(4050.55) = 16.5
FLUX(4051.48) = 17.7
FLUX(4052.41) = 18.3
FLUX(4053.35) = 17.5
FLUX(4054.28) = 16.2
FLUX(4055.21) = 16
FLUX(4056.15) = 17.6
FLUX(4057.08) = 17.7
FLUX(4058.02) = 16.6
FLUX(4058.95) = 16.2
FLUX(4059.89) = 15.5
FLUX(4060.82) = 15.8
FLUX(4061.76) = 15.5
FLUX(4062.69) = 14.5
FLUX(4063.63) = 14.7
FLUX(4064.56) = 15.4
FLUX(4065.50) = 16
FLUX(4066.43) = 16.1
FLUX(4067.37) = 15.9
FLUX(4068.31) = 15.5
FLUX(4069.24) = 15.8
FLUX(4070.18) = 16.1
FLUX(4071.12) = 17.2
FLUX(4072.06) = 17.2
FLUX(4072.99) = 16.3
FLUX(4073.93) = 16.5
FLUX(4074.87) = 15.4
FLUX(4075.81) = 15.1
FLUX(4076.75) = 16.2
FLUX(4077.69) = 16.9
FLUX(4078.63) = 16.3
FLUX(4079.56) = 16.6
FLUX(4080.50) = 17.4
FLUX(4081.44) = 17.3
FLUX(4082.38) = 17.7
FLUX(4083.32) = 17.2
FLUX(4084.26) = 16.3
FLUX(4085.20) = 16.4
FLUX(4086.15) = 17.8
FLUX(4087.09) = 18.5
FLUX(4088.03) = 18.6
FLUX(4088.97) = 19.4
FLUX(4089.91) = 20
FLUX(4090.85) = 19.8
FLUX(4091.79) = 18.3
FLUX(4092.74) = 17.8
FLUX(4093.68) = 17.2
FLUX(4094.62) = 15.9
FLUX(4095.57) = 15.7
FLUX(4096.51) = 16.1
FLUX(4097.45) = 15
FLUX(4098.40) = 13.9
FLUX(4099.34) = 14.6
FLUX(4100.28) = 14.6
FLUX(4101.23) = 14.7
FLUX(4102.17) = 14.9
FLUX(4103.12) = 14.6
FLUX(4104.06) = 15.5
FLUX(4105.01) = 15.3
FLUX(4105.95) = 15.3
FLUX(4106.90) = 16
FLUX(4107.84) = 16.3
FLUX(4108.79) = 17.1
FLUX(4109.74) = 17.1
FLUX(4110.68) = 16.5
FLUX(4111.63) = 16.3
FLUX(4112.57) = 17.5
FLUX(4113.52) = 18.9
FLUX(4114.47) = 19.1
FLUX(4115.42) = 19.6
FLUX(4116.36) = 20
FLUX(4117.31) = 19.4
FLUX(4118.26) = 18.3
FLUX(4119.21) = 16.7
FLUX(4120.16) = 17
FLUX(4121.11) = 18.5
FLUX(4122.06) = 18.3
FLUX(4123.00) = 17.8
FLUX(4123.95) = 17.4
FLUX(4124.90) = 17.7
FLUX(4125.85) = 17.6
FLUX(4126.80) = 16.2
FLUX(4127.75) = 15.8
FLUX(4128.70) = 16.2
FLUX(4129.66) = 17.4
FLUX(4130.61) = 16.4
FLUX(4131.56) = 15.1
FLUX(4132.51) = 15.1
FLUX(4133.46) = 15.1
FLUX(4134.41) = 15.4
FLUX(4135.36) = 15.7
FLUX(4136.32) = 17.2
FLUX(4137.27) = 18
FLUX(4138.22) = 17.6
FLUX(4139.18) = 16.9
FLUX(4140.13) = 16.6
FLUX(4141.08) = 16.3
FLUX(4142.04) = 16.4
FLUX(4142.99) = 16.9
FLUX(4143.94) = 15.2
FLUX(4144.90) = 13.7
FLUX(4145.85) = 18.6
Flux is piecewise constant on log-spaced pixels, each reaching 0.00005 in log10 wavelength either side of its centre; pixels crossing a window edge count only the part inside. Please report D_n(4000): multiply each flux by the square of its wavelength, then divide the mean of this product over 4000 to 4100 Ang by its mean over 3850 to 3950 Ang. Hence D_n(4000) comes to 1.94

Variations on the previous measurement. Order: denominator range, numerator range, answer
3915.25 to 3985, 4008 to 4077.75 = 1.88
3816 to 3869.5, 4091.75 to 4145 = 2.41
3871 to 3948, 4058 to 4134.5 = 1.91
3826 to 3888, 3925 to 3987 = 1.24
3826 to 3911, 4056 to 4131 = 2.10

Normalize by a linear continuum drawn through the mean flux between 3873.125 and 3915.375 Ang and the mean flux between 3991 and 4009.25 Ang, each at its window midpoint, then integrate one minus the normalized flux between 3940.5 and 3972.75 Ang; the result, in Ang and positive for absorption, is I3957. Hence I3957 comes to 9.9 Ang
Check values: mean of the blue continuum 10.5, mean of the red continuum 16.1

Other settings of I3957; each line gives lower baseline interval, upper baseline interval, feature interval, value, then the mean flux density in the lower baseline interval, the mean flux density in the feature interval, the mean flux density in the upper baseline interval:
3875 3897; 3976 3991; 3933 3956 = 5.5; 9.42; 9.55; 14.4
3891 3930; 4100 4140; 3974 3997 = -2.2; 11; 14.4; 16.8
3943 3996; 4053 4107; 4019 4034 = -4.0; 11.5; 17.7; 16.4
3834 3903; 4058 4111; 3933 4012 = 4.3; 8.75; 11.9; 16.4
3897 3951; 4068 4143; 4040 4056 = -2.5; 9.94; 16.9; 16.8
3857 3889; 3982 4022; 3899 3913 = -2.1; 8.59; 12.2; 16.6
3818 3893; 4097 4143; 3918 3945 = 7.5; 8.16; 7.62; 16.6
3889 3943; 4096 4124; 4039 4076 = -4.1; 9.77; 16.5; 16.7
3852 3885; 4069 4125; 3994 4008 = -2.9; 8.5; 16.2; 16.9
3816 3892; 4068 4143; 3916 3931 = 1.7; 8.17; 9.34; 16.8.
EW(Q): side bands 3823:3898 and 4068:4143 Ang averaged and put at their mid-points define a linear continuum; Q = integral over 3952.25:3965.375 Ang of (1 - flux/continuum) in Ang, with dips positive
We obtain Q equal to 1.6 Ang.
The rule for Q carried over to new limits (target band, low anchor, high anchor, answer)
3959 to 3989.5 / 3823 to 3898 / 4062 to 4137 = 4.9 Ang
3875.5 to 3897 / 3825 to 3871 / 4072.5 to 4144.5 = -0.8 Ang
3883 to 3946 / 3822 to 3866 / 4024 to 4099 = 4.7 Ang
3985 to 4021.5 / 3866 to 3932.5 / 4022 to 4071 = -4.7 Ang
